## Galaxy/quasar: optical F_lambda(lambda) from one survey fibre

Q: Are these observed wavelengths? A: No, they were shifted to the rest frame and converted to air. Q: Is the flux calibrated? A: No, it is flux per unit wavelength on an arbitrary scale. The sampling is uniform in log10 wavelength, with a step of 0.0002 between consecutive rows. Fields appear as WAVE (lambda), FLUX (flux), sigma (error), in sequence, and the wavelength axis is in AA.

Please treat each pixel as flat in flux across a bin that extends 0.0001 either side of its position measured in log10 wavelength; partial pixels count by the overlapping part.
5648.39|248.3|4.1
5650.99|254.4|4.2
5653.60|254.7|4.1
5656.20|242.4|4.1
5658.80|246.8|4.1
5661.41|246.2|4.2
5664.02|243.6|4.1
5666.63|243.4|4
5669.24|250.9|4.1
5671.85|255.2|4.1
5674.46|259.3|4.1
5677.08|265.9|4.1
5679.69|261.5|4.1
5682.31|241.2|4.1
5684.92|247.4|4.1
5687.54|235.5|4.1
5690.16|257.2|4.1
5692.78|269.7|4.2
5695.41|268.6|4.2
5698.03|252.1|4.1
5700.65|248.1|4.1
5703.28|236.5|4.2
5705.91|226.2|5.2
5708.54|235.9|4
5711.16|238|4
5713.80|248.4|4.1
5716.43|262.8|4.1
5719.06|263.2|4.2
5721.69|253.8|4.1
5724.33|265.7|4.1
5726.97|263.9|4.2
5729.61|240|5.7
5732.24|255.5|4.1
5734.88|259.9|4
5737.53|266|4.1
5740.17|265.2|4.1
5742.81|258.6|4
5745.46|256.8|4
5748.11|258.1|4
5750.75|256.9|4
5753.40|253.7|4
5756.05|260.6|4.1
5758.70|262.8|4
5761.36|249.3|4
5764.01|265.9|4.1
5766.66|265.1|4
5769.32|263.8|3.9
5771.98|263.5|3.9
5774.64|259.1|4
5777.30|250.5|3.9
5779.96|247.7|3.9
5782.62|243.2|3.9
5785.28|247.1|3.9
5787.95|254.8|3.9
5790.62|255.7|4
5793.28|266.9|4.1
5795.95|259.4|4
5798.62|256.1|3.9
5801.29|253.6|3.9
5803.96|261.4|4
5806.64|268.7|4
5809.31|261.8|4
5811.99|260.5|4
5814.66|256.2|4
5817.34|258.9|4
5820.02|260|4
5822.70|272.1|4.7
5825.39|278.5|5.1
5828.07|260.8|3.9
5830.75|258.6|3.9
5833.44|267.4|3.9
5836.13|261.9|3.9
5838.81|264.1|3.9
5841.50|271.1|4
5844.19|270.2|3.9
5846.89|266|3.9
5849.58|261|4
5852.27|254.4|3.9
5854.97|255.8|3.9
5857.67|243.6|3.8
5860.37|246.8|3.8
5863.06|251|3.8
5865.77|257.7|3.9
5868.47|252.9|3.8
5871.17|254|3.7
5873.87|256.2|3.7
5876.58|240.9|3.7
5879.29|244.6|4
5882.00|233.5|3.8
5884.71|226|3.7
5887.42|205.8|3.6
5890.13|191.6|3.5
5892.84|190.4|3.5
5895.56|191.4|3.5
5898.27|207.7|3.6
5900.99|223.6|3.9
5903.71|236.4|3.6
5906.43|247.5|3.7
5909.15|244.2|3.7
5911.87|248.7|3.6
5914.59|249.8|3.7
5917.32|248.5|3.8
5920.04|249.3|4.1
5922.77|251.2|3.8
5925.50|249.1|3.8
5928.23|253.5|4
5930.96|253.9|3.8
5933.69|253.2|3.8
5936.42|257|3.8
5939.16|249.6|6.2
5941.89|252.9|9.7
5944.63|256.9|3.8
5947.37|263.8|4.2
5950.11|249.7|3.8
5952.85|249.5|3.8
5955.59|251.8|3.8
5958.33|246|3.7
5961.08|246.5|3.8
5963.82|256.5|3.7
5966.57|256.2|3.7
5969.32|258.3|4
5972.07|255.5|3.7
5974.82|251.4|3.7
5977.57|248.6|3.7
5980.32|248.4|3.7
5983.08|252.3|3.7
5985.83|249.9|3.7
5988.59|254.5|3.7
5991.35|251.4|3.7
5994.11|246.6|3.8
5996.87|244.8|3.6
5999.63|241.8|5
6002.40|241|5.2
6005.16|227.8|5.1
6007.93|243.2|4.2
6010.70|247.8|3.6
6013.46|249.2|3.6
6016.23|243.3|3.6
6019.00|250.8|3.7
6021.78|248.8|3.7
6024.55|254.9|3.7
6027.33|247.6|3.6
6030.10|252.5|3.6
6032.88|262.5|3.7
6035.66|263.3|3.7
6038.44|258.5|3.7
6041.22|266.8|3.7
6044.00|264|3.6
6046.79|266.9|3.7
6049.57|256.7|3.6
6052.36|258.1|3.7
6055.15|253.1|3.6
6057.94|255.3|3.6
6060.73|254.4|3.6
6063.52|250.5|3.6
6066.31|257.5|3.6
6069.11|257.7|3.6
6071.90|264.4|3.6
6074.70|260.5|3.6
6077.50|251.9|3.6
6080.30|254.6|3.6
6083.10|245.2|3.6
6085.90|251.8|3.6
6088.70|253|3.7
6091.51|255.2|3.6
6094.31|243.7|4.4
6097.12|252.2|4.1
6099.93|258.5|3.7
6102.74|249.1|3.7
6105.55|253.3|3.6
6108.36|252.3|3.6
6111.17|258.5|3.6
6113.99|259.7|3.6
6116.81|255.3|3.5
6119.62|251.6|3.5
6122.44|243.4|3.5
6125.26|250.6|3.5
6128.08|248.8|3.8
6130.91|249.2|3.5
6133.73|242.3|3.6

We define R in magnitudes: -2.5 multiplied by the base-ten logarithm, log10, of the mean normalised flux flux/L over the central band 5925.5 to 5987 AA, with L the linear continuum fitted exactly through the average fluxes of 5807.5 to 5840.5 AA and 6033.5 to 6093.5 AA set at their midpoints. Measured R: 0.03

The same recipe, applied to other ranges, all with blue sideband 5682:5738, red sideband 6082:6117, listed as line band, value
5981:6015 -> 0.03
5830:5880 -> -0.02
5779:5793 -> 0.00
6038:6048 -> -0.05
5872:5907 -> 0.14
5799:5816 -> -0.04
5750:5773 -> -0.04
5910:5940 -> 0.00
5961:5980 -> 0.00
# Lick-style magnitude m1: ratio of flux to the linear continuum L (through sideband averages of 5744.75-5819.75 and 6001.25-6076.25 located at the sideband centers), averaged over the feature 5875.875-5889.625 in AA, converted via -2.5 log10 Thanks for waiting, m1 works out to 0.13 mag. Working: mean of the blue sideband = 258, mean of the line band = 227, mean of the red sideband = 254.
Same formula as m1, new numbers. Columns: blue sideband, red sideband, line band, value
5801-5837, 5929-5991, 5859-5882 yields 0.04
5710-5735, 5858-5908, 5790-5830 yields -0.09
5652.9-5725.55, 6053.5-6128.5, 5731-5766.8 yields -0.04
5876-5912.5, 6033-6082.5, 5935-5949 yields -0.10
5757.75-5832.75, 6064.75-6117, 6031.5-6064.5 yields -0.02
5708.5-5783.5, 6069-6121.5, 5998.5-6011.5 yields 0.07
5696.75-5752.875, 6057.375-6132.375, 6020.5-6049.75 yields -0.02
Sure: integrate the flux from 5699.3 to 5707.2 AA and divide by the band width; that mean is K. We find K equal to 237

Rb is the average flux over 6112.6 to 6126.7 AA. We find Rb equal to 252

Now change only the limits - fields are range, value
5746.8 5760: 259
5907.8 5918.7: 248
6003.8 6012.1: 240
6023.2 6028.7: 251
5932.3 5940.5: 253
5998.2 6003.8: 241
